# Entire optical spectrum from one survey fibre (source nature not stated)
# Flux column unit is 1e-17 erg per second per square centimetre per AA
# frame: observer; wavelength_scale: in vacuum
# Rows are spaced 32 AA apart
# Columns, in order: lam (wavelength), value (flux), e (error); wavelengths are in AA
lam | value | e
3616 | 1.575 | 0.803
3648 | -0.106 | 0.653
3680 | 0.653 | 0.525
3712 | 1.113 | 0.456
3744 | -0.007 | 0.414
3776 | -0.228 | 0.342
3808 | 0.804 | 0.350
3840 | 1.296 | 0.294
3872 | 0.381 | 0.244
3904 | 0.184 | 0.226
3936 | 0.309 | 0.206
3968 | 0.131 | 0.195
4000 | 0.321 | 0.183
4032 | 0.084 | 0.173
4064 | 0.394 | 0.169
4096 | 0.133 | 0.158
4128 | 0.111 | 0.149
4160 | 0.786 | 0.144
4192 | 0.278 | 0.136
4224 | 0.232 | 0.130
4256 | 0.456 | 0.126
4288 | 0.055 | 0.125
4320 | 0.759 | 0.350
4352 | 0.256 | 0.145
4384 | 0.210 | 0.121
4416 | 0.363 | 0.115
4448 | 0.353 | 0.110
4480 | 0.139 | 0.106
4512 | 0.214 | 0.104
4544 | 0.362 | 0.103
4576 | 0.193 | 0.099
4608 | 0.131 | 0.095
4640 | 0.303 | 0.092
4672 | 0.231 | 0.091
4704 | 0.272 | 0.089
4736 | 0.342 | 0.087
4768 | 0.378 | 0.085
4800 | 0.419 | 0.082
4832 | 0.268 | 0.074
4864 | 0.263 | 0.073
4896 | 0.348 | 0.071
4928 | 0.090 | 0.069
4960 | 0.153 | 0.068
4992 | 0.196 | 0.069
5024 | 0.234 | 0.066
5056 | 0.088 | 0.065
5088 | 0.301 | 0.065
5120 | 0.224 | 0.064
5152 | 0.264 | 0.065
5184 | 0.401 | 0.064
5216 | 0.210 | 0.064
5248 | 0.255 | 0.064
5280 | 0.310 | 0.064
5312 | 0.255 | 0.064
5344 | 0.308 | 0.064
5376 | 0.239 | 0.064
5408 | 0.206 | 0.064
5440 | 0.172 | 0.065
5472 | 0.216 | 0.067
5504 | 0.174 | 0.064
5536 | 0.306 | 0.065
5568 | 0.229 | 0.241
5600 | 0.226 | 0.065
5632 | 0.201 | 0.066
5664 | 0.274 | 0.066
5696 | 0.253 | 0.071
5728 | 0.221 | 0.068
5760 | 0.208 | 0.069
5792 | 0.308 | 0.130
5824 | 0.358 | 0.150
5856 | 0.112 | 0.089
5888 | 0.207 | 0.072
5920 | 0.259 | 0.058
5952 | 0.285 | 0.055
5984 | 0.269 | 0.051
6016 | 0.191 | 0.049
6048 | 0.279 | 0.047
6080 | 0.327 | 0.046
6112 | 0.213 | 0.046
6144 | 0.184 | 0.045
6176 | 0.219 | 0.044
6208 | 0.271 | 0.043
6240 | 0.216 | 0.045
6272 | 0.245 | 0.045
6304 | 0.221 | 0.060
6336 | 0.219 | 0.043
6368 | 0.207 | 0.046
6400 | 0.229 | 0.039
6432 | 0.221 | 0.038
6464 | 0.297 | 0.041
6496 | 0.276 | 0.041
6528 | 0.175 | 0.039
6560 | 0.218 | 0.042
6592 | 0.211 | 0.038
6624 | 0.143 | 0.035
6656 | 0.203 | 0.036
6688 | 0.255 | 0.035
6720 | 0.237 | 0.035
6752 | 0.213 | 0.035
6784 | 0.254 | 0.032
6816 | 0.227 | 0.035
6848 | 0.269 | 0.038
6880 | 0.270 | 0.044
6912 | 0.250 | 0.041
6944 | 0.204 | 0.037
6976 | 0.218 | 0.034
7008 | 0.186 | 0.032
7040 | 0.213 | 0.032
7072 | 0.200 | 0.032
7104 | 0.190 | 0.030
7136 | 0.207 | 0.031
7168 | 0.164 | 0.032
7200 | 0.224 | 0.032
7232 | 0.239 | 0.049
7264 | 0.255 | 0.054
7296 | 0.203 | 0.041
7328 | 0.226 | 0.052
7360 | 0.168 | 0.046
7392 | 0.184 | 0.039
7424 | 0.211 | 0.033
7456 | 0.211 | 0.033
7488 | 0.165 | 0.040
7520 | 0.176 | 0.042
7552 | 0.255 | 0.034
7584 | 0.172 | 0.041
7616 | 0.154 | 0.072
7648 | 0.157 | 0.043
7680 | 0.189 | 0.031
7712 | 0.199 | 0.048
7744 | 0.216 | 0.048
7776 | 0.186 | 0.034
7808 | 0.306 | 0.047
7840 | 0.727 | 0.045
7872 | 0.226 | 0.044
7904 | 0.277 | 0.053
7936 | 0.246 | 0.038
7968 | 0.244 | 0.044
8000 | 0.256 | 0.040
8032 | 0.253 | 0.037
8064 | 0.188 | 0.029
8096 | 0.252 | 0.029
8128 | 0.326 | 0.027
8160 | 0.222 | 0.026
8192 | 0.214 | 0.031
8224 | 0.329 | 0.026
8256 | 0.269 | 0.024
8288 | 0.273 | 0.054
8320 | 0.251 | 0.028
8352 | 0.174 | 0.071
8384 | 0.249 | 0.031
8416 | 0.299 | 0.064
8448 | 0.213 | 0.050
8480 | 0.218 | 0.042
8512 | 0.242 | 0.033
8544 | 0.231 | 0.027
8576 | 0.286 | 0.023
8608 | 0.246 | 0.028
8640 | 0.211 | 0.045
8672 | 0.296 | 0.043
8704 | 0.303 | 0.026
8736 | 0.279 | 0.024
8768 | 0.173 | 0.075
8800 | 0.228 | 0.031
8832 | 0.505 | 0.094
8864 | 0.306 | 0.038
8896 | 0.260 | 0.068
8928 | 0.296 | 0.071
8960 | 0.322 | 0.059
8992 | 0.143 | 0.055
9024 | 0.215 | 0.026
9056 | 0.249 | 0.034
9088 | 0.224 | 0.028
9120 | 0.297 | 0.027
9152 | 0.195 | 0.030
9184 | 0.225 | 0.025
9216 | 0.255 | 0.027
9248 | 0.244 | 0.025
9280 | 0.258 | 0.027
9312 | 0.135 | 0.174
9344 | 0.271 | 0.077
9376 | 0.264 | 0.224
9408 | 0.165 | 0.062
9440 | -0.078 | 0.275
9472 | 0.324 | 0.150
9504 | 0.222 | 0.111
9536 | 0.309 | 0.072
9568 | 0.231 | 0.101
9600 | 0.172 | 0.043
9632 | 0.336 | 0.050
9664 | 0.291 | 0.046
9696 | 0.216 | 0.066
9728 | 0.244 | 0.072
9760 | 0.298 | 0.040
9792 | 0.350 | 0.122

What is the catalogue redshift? 1.10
